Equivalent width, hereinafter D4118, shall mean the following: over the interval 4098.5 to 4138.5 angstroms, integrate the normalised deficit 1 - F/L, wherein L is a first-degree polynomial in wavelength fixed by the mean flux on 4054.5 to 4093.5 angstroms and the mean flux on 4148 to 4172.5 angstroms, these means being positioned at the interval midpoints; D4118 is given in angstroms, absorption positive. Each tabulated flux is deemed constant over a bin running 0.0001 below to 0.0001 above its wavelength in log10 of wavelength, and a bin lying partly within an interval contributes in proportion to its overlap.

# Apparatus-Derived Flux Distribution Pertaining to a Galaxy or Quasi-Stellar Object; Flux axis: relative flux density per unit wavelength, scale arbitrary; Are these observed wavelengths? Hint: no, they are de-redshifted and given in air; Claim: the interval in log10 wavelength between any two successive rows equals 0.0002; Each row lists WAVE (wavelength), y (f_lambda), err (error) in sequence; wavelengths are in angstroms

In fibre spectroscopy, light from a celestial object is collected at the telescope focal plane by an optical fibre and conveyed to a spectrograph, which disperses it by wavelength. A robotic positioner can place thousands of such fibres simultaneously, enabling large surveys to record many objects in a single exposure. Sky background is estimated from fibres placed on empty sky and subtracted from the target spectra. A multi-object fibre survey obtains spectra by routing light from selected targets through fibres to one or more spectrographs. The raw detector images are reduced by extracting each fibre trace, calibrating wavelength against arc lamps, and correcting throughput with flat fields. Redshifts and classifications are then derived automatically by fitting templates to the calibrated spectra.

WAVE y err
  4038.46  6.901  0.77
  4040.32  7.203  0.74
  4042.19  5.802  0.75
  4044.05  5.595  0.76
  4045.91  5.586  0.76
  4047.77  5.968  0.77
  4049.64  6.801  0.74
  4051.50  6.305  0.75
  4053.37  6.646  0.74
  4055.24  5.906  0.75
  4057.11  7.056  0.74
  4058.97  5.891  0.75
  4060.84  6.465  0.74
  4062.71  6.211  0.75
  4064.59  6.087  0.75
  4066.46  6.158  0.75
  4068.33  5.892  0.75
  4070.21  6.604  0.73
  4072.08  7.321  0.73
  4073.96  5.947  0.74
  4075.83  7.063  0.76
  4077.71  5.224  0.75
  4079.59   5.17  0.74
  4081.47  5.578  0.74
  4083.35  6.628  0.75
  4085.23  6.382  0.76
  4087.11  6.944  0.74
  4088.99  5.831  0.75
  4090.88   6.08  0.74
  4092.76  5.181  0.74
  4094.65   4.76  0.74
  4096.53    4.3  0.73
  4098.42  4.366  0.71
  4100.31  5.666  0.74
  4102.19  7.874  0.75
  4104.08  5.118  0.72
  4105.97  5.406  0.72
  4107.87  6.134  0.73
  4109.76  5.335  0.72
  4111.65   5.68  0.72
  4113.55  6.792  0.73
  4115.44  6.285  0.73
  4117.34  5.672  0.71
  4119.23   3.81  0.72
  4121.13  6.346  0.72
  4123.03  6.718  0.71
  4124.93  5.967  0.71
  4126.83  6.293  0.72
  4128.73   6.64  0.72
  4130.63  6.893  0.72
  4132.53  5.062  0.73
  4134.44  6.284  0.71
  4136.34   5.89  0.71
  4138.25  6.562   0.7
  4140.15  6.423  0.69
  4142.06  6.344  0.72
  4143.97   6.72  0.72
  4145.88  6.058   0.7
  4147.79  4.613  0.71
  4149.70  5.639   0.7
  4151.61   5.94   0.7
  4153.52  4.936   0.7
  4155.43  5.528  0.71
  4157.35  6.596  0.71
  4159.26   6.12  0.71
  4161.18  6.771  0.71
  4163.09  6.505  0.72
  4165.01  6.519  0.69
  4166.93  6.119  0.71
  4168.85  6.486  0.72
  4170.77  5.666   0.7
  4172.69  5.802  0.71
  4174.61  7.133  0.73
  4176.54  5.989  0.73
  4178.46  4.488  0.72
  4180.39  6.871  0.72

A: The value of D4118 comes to 0.8 angstroms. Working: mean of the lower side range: 6.18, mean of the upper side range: 6.02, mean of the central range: 5.97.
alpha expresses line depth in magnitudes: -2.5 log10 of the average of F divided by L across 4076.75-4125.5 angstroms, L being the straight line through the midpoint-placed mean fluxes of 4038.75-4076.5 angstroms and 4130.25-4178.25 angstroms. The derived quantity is 0.09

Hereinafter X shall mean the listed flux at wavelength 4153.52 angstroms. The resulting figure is 4.936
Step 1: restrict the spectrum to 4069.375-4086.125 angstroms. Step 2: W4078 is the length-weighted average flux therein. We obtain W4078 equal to 6.21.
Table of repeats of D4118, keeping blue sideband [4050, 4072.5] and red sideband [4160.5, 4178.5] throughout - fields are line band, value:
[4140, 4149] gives 0.4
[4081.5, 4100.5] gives 2.2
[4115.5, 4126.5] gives 0.9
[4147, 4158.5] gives 1.3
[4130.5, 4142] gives 0.2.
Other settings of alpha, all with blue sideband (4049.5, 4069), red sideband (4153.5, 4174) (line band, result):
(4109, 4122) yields 0.10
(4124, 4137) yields 0.01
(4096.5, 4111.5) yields 0.12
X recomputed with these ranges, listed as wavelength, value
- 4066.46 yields 6.158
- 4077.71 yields 5.224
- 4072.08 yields 7.321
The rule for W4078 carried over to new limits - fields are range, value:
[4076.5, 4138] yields 5.84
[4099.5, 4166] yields 6.03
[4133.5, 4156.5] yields 5.91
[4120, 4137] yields 6.21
